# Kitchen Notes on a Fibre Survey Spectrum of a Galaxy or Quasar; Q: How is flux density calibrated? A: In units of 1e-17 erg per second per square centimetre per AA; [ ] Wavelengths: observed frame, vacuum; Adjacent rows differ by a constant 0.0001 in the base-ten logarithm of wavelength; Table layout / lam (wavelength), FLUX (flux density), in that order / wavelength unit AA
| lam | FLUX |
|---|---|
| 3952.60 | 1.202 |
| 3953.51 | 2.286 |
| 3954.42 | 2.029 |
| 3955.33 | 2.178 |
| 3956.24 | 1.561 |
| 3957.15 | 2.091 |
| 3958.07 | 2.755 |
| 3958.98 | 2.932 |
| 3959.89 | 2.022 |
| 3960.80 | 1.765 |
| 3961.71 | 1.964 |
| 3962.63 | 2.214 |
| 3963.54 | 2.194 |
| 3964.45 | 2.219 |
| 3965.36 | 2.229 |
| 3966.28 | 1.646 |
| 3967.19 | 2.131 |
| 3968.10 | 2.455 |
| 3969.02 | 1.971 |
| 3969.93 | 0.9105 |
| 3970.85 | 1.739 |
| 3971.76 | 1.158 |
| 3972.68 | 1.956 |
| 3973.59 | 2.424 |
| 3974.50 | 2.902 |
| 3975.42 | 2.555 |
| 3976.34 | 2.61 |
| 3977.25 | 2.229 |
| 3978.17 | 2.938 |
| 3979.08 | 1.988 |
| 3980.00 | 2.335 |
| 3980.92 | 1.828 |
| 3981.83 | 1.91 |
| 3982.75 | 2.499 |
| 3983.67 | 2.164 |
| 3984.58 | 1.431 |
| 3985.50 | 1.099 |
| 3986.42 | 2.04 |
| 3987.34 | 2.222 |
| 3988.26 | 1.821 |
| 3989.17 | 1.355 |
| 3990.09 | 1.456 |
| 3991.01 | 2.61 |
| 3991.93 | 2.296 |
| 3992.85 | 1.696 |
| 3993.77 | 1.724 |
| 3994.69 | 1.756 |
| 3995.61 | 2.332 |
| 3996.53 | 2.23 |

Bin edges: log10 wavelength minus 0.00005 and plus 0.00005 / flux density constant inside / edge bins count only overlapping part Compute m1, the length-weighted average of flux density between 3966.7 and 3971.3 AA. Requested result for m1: 1.84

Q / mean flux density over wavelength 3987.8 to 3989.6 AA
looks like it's 1.6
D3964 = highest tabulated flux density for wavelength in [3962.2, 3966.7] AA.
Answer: 2.229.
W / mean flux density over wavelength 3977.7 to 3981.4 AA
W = 2.27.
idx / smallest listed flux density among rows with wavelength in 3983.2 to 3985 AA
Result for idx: 1.431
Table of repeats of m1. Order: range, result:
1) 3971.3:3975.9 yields 2.2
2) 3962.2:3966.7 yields 2.1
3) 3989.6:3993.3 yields 2.01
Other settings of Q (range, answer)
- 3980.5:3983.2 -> 2.08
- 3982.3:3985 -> 2.04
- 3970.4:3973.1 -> 1.61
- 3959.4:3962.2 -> 1.93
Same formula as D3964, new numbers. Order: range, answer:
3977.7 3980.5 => 2.938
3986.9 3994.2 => 2.61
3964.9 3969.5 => 2.455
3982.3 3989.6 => 2.499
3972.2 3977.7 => 2.902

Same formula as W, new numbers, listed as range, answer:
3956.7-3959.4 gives 2.58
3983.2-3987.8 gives 1.79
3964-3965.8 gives 2.23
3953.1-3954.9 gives 2.16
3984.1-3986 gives 1.3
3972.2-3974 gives 2.17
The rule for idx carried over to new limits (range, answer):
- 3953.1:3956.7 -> 1.561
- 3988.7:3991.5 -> 1.355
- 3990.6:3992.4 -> 2.296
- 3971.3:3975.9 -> 1.158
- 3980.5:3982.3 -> 1.828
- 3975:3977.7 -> 2.229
